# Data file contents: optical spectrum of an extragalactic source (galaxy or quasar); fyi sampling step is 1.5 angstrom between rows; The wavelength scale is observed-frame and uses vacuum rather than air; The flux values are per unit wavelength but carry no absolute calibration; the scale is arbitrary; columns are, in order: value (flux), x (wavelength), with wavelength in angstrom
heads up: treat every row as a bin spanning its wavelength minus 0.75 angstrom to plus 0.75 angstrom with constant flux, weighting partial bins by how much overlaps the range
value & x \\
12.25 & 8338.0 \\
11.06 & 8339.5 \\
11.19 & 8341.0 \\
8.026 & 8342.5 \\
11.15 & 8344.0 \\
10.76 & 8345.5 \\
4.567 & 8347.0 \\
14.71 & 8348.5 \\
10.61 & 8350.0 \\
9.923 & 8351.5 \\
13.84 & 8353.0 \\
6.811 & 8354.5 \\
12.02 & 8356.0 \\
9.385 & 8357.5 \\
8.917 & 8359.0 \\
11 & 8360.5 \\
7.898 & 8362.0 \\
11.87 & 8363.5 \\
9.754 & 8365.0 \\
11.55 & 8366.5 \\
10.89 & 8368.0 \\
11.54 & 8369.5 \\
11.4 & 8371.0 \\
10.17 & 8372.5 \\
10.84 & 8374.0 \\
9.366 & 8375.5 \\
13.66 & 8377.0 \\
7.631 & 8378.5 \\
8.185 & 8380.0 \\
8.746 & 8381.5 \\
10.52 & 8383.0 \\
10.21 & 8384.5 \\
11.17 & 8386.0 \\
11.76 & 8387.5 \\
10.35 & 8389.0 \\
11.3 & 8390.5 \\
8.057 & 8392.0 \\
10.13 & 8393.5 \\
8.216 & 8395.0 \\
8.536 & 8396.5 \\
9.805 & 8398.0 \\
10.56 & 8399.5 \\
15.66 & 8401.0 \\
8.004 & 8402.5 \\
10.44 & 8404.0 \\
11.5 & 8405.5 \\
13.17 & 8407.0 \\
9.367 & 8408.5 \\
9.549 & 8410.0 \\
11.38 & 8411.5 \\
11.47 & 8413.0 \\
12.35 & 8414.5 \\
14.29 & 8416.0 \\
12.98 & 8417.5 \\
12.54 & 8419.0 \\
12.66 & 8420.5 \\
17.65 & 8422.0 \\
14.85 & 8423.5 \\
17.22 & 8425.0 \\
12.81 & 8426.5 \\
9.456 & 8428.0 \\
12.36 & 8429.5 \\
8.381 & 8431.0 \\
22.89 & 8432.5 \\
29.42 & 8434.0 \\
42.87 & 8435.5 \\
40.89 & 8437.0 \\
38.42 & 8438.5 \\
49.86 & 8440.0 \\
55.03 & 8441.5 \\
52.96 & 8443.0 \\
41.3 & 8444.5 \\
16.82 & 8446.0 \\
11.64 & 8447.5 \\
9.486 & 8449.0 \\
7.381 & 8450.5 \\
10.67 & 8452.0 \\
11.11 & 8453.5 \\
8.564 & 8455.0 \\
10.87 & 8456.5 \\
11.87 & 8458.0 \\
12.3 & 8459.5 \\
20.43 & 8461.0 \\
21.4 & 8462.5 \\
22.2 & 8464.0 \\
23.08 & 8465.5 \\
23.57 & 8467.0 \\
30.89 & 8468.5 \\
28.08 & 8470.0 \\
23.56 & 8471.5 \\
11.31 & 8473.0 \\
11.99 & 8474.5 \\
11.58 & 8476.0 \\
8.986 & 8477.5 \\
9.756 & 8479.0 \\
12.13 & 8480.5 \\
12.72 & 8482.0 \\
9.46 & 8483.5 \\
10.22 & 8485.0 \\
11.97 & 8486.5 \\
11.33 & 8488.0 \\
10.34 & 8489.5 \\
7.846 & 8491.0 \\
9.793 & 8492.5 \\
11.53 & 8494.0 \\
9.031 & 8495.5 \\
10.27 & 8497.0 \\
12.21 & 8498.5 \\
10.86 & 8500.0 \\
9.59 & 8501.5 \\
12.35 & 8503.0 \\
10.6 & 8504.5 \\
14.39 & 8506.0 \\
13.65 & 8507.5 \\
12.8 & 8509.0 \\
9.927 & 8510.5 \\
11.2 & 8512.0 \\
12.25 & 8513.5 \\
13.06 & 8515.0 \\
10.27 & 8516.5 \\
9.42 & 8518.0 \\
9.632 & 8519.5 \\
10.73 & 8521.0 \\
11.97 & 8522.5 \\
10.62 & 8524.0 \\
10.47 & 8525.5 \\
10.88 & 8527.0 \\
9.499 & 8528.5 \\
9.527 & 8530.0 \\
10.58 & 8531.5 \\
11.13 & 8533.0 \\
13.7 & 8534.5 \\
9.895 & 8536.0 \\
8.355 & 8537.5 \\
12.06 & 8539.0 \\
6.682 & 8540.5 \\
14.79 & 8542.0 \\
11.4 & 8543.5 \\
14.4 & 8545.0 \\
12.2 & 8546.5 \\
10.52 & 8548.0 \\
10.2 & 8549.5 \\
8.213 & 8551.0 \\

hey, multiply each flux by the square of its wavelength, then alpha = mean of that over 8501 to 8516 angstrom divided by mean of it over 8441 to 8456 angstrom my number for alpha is 0.56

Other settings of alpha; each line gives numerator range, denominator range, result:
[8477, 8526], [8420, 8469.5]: 0.50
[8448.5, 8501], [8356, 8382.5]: 1.37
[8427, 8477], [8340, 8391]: 2.21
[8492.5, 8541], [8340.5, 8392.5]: 1.10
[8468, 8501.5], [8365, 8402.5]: 1.26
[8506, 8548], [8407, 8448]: 0.52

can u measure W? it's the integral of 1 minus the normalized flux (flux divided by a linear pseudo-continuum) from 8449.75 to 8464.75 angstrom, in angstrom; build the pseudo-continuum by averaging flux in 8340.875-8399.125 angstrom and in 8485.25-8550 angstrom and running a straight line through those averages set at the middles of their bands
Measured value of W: -4.22 angstrom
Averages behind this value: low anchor 10.2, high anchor 11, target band 13.7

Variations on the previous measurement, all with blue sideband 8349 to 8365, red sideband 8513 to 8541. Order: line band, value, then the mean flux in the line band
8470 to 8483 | -3.8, 13.6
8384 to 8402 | -0.2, 10.4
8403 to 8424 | -4.0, 12.4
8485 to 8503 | 0.0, 10.5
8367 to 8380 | -0.3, 10.6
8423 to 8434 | -4.9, 15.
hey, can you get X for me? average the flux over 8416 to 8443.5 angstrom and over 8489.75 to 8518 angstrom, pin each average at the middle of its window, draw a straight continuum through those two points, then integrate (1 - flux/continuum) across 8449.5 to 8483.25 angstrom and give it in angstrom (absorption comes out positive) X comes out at 4.7 angstrom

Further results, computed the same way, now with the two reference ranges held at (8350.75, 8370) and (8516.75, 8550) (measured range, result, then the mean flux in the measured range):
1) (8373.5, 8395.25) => 0.9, 10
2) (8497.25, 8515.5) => -1.8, 11.8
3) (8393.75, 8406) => 0.2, 10.3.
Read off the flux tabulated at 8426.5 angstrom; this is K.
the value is 12.81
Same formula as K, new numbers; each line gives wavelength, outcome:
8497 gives 10.27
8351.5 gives 9.923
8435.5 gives 42.87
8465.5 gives 23.08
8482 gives 12.72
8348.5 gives 14.71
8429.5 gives 12.36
